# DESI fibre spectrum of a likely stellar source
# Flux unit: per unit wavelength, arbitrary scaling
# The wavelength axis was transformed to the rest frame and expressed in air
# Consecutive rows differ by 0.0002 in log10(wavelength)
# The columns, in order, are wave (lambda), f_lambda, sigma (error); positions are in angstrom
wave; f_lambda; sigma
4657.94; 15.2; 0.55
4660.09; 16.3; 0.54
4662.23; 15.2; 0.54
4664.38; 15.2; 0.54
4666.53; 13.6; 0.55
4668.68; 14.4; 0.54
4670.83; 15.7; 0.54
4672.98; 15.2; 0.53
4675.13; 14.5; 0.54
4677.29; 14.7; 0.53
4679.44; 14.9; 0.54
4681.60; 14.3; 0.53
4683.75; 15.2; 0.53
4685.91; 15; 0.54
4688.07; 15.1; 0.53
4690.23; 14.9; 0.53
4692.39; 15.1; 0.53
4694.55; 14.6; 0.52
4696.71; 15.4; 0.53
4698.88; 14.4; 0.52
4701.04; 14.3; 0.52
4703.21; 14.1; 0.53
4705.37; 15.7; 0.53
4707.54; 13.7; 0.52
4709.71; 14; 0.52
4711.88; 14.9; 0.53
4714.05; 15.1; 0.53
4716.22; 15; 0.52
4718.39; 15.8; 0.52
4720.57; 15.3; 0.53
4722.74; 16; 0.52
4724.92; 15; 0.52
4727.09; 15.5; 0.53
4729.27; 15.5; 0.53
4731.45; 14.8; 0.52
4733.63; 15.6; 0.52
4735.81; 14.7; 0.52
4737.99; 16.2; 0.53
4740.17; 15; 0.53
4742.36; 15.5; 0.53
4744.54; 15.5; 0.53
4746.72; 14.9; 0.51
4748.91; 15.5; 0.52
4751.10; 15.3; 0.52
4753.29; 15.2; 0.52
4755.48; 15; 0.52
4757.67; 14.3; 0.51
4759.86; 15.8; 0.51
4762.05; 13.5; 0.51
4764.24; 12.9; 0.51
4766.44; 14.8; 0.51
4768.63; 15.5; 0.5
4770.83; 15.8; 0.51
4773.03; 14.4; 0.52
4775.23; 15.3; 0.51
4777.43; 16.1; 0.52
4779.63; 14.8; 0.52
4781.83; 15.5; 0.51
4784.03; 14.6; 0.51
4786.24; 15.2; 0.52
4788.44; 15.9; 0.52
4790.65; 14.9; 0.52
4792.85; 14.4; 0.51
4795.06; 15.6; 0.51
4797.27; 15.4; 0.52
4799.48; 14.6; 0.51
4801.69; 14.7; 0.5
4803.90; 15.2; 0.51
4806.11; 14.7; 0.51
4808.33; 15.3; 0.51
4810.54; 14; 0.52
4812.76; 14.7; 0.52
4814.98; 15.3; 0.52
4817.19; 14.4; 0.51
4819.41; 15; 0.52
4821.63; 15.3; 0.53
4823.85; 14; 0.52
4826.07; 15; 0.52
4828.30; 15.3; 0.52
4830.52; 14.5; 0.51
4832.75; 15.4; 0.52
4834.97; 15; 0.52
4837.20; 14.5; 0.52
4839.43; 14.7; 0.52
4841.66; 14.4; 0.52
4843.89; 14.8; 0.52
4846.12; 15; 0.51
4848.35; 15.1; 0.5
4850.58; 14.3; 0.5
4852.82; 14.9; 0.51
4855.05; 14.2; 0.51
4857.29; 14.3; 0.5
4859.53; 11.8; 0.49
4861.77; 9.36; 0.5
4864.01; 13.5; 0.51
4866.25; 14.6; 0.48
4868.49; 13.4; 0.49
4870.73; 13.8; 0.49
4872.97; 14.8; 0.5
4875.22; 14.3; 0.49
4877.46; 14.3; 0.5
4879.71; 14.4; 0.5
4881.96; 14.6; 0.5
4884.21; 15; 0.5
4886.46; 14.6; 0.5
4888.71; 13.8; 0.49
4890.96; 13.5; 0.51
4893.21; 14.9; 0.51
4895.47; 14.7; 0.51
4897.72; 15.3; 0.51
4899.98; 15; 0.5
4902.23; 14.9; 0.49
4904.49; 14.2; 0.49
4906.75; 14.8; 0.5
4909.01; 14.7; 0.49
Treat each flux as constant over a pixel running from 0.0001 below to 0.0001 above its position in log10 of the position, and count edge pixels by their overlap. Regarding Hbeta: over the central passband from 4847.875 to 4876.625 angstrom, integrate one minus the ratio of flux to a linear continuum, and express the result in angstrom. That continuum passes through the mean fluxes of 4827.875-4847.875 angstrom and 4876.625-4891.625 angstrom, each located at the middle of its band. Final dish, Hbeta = 1.7 angstrom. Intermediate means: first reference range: 14.8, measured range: 13.7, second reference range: 14.3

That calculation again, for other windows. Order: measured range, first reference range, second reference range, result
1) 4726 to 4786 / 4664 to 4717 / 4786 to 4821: -0.9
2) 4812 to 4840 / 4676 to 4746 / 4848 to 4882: -1.5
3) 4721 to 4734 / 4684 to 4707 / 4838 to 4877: -0.6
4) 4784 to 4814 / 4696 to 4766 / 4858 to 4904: -0.8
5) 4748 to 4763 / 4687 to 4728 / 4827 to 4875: -0.3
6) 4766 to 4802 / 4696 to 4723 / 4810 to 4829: -0.9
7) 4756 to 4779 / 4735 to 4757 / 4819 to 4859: 0.4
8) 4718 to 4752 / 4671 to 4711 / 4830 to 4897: -1.8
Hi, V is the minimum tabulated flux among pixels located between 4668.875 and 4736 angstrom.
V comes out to 13.7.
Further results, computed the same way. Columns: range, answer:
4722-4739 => 14.7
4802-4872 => 9.36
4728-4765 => 12.9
